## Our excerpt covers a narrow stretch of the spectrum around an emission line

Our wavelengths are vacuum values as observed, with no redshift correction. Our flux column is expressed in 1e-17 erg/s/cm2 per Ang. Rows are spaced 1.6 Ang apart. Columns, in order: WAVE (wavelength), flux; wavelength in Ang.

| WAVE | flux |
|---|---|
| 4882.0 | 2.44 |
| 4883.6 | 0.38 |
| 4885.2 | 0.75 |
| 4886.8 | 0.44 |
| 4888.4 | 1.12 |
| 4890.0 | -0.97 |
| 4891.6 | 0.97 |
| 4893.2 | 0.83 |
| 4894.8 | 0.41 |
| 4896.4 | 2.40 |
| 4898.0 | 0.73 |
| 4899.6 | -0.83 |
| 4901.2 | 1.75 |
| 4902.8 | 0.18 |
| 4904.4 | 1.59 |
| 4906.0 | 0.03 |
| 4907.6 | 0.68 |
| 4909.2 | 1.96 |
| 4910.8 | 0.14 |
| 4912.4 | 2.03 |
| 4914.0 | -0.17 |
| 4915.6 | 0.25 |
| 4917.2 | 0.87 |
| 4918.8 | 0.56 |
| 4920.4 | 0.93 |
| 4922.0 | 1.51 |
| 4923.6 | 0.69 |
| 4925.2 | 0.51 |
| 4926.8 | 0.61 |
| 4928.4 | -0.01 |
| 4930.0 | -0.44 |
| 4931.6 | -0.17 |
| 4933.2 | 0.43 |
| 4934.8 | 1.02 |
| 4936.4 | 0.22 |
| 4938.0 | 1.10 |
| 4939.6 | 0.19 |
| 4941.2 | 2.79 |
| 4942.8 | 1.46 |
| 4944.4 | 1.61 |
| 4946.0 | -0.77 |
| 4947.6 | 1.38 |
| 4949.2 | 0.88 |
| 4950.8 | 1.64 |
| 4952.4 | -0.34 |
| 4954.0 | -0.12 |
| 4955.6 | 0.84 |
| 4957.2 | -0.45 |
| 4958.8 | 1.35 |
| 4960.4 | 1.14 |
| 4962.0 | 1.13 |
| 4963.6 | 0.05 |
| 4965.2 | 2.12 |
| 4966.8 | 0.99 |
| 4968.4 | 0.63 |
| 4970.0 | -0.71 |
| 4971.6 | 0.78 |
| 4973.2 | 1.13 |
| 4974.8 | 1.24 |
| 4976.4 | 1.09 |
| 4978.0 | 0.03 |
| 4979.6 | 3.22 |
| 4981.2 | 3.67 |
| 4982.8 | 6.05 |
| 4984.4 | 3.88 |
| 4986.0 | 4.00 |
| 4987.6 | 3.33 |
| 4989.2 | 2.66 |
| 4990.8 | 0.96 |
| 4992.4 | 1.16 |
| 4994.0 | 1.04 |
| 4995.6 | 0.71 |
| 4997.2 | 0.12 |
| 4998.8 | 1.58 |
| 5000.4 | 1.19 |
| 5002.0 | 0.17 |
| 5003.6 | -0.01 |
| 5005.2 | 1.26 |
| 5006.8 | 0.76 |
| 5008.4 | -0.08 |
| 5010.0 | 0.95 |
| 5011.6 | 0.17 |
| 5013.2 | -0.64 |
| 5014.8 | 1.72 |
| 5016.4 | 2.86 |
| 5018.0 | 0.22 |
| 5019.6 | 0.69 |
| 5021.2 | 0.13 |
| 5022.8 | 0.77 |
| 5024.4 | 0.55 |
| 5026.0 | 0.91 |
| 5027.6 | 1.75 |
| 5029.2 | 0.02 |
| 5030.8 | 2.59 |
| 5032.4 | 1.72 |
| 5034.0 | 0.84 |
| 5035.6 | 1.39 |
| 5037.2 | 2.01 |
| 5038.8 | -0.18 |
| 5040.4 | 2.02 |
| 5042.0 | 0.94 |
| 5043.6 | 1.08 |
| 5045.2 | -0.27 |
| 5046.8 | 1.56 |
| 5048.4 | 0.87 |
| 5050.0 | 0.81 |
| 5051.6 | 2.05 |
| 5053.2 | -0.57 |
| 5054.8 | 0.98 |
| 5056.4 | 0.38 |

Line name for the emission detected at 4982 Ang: [O II]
